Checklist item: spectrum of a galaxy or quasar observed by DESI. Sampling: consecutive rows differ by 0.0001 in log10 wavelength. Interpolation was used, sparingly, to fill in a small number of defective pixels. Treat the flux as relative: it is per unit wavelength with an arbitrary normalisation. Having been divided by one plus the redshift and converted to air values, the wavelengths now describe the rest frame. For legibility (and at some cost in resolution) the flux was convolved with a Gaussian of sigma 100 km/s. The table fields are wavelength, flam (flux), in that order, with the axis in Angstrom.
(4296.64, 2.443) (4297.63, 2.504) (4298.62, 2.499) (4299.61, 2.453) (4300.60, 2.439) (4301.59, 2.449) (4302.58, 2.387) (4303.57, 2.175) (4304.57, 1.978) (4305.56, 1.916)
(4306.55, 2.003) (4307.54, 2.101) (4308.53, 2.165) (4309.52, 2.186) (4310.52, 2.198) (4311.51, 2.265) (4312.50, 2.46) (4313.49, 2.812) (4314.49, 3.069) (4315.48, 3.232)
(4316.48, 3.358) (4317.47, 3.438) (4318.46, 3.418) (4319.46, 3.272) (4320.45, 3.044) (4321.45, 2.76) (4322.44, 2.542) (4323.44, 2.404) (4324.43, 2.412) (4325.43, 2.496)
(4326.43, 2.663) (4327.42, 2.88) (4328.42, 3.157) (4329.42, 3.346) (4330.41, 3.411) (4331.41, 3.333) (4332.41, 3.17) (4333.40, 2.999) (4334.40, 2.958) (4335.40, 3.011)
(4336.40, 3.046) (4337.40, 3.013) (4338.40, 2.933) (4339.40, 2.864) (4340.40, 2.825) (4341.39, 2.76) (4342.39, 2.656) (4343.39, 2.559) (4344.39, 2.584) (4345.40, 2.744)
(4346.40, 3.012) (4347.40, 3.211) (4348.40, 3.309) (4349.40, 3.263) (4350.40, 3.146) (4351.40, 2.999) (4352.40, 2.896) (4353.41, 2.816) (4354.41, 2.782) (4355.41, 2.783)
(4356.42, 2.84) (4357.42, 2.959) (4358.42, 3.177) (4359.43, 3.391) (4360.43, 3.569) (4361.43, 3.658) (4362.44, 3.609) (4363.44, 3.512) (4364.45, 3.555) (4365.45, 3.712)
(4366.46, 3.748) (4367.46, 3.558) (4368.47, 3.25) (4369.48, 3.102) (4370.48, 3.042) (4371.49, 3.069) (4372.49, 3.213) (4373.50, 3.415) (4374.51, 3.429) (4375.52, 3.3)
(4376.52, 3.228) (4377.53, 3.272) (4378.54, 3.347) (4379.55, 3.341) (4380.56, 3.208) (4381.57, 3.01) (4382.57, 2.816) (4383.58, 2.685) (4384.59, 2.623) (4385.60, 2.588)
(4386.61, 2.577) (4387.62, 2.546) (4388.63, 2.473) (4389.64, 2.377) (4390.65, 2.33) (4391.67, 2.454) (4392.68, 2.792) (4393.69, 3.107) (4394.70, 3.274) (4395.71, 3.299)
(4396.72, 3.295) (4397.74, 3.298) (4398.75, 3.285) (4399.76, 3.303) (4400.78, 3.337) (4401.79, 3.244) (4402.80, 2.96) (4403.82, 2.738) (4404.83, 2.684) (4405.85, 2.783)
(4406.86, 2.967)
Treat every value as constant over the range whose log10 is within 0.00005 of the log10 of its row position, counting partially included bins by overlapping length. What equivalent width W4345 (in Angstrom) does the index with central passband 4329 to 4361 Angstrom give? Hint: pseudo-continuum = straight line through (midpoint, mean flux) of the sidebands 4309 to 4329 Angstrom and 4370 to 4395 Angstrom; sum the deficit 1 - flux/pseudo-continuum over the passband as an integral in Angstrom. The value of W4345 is -1.7 Angstrom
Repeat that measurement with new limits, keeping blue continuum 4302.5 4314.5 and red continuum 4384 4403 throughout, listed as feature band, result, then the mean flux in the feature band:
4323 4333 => -2.2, 2.93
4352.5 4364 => -2.4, 3.18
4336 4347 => -1.4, 2.82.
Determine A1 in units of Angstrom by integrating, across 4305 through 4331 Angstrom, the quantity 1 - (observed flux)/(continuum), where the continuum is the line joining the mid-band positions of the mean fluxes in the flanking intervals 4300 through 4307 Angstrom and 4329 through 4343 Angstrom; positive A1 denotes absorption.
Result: -1.6 Angstrom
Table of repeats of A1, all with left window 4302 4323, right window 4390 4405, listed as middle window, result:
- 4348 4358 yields -0.61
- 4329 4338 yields -1.42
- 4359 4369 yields -2.43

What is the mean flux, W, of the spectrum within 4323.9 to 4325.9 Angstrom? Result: 2.45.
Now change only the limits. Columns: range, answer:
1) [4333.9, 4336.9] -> 3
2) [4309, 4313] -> 2.28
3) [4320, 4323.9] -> 2.68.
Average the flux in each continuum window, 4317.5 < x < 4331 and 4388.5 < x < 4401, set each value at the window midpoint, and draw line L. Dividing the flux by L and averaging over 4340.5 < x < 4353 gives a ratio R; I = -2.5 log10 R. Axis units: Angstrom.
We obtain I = 0.01 mag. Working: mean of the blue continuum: 2.93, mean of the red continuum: 2.98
